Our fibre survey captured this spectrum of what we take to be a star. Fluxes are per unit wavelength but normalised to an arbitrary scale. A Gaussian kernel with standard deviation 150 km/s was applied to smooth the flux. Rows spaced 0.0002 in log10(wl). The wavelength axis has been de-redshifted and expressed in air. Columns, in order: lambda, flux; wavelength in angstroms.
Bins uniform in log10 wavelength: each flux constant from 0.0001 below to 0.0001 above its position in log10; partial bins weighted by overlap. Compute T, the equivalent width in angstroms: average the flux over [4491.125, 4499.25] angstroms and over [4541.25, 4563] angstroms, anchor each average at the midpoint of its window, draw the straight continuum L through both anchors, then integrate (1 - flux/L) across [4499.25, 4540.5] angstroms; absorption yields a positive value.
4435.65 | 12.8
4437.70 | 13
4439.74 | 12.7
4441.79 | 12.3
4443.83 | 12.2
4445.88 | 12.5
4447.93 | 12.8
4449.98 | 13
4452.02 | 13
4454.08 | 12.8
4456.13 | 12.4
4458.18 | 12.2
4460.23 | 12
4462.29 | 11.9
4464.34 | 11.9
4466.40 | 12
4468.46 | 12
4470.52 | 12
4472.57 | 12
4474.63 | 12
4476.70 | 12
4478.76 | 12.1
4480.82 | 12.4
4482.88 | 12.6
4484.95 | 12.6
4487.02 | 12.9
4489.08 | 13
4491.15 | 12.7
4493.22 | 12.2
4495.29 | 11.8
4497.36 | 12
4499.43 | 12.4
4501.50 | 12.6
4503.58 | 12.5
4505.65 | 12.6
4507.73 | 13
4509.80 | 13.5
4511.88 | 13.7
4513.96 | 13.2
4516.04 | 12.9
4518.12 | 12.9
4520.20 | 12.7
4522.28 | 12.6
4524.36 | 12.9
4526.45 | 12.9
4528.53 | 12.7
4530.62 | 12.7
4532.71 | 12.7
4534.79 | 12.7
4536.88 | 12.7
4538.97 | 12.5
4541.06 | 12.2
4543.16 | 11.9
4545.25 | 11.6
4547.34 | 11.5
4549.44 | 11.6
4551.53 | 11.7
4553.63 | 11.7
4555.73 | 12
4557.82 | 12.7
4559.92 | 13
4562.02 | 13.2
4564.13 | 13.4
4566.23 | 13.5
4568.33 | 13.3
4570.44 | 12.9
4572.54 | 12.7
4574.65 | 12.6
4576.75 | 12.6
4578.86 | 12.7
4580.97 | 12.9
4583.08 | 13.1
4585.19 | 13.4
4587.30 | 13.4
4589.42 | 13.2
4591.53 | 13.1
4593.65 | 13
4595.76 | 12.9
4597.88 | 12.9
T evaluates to -2.4 angstroms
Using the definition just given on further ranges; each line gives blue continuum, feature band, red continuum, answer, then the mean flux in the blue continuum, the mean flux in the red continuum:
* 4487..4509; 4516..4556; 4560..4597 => 1.3 angstroms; 12.5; 13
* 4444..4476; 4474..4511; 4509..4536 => 0.3 angstroms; 12.3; 12.9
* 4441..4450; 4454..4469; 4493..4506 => 0.4 angstroms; 12.5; 12.3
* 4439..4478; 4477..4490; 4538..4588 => -0.2 angstroms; 12.3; 12.6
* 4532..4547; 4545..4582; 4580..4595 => 0.5 angstroms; 12.3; 13.2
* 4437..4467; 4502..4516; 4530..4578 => -0.6 angstroms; 12.4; 12.5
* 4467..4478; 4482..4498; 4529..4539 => -0.4 angstroms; 12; 12.7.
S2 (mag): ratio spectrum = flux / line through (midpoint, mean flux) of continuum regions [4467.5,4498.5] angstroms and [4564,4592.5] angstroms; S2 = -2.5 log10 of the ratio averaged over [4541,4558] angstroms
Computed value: 0.088 mag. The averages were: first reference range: 12.3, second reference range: 13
